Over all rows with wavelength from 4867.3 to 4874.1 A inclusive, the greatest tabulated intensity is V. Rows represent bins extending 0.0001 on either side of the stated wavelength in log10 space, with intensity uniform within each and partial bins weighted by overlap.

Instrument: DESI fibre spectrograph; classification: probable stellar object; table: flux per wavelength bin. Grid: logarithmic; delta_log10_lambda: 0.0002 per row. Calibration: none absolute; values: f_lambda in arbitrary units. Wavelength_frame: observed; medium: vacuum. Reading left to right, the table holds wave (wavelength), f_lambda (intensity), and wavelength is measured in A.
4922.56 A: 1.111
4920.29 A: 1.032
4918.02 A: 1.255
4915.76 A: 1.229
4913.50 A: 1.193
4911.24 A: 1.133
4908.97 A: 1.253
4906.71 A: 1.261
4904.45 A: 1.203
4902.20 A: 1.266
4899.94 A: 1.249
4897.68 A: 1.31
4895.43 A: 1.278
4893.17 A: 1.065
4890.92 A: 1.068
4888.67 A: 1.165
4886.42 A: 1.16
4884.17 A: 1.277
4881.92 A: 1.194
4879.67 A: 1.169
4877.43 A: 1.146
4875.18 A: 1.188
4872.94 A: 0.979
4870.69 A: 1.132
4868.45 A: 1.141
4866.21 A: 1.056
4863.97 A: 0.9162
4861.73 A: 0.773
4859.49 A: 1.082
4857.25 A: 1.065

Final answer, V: 1.141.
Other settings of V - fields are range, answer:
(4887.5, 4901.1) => 1.31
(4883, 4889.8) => 1.277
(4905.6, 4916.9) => 1.261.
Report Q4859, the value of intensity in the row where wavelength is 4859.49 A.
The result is 1.082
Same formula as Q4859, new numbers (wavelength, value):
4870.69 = 1.132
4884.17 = 1.277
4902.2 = 1.266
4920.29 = 1.032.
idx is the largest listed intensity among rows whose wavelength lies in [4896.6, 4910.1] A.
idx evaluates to 1.31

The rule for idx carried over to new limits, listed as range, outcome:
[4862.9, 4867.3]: 1.056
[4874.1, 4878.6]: 1.188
